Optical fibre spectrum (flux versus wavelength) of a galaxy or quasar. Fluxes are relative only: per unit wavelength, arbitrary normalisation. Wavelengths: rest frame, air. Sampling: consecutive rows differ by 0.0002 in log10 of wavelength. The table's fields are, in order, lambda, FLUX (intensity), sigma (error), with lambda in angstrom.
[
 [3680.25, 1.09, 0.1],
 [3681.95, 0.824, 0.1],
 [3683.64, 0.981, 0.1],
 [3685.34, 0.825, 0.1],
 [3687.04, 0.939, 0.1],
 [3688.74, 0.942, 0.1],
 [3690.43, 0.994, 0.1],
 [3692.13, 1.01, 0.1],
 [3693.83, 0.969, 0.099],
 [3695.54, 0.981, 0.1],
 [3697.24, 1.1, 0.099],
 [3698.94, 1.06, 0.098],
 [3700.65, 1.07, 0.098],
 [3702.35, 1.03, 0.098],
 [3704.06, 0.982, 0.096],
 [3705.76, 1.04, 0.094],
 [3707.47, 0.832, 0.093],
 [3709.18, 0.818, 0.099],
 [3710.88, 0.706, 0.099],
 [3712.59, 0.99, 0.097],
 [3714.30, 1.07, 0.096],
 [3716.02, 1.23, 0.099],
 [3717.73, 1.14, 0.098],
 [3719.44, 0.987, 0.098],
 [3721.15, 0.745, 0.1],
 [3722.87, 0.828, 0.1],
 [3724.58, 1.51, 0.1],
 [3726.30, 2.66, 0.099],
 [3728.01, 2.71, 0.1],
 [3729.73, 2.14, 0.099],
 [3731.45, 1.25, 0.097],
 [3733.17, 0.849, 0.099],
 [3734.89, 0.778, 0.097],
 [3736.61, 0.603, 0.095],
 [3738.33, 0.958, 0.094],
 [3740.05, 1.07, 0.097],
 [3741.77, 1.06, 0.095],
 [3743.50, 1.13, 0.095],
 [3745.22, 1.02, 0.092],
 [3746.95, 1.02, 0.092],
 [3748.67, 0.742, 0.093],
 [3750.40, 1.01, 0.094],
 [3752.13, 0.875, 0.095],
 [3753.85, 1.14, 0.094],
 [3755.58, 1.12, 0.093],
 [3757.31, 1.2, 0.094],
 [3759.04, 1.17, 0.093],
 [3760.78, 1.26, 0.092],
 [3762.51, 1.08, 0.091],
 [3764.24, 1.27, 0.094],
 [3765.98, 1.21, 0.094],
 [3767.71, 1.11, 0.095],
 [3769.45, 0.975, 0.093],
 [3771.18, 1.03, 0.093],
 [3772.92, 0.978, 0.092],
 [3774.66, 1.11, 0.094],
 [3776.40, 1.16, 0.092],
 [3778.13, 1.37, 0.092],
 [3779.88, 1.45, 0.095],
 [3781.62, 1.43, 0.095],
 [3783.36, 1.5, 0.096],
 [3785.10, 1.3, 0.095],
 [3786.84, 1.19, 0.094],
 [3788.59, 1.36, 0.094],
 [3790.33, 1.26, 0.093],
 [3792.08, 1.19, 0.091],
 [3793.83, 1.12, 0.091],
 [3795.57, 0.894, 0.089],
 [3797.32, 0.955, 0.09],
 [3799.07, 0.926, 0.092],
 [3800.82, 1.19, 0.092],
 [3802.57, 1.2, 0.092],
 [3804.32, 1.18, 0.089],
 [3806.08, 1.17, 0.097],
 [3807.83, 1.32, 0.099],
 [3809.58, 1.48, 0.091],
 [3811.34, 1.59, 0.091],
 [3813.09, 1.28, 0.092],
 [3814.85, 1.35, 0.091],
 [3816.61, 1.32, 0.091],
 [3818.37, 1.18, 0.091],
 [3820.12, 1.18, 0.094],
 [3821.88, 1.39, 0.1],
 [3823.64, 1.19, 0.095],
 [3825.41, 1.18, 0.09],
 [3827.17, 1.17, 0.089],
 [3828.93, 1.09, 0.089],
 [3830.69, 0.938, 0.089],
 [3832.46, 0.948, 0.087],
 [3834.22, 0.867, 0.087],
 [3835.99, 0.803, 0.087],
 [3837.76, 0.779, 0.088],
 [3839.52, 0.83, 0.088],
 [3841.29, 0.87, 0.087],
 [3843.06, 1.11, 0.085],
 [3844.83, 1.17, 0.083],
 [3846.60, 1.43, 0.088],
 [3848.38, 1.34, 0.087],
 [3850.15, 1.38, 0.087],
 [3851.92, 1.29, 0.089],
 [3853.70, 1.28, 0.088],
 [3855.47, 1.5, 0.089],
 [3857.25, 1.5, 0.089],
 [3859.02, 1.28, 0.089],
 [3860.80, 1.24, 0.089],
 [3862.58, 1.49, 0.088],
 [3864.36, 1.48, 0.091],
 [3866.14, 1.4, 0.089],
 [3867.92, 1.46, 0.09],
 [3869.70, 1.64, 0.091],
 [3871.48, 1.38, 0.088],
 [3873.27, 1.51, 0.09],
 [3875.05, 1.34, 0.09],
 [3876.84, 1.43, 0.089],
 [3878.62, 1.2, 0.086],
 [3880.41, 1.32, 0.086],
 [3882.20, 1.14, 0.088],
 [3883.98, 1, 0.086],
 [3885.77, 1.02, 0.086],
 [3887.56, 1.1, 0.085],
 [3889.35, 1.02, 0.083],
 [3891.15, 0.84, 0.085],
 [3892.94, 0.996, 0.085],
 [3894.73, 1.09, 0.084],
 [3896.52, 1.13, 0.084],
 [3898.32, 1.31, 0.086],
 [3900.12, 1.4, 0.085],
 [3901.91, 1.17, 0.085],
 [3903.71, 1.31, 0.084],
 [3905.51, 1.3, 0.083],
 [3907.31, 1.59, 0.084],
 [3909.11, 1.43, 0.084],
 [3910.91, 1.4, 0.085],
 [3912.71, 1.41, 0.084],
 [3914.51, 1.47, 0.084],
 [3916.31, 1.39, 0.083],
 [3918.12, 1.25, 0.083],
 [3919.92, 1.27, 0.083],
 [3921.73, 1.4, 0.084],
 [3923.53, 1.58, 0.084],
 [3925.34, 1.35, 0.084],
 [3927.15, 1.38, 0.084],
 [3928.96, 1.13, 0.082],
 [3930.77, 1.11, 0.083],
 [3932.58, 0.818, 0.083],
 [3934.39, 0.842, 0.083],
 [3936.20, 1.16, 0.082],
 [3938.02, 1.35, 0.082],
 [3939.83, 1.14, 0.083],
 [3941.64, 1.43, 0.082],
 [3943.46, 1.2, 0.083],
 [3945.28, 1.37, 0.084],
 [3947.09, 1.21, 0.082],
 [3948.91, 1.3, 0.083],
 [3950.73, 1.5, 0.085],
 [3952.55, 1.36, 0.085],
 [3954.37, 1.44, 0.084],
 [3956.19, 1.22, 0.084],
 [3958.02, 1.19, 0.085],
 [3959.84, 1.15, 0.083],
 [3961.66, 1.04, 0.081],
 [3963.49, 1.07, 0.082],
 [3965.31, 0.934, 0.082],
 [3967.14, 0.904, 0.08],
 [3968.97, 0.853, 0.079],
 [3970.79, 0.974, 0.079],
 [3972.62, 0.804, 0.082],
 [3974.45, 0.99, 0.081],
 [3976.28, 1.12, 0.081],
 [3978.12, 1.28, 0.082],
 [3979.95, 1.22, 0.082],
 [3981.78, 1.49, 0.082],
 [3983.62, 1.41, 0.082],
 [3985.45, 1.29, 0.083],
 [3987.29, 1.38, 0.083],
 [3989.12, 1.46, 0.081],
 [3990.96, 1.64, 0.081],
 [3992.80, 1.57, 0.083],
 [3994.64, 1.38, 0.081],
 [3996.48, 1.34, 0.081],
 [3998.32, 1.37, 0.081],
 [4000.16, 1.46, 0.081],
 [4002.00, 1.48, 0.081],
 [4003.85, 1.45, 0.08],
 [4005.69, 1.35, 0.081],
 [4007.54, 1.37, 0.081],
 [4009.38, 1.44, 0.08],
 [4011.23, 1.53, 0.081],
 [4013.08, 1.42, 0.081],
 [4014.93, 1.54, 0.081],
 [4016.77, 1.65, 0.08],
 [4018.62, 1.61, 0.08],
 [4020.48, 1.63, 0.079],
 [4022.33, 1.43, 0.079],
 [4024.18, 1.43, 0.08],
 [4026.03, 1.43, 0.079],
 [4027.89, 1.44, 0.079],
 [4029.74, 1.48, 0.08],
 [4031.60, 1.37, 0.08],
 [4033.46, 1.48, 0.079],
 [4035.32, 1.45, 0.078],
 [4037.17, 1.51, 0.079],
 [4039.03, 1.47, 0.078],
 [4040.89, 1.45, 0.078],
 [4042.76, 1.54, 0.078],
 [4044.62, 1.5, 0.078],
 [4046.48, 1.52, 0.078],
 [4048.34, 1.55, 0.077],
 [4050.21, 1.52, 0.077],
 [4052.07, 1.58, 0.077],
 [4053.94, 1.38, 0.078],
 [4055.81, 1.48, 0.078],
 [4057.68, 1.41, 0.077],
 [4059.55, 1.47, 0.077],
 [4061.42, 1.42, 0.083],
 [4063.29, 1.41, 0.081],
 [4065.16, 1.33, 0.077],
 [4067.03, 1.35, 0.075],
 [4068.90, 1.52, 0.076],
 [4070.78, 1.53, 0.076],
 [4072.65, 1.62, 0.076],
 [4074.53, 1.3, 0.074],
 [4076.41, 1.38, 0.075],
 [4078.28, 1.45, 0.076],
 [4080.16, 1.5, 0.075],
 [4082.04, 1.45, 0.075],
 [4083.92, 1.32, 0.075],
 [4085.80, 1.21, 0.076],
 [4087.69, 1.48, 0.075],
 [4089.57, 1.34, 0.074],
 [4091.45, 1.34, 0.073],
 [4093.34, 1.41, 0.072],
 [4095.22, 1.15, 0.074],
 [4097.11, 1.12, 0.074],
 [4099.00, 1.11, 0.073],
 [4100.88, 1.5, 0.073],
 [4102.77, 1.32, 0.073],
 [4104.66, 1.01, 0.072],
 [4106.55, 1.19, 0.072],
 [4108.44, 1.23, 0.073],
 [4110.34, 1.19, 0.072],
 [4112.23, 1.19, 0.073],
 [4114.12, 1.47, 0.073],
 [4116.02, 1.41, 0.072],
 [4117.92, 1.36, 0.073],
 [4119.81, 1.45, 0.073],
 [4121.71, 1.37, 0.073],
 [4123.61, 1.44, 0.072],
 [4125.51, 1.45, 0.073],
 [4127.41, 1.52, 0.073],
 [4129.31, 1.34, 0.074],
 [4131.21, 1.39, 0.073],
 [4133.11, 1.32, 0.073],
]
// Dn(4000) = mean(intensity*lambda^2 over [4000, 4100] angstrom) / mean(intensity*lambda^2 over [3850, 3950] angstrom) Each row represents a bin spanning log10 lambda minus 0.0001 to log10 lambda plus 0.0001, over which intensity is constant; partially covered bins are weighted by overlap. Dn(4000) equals 1.2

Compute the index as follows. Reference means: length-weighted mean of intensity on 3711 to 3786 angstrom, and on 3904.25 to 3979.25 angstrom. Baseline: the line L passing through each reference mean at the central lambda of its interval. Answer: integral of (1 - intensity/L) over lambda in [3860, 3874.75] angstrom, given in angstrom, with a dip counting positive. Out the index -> -2.9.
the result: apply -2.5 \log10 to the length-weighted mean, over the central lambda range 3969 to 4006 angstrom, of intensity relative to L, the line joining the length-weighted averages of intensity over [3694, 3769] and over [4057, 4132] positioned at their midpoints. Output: -0.02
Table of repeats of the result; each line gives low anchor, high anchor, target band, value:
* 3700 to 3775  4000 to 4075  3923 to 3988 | 0.16 mag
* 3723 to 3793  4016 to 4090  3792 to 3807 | 0.16 mag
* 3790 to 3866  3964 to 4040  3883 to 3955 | 0.03 mag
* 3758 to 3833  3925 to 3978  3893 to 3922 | -0.14 mag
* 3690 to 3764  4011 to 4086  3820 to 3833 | 0.08 mag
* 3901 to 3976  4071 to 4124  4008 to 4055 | -0.16 mag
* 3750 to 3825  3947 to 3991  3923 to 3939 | 0.02 mag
